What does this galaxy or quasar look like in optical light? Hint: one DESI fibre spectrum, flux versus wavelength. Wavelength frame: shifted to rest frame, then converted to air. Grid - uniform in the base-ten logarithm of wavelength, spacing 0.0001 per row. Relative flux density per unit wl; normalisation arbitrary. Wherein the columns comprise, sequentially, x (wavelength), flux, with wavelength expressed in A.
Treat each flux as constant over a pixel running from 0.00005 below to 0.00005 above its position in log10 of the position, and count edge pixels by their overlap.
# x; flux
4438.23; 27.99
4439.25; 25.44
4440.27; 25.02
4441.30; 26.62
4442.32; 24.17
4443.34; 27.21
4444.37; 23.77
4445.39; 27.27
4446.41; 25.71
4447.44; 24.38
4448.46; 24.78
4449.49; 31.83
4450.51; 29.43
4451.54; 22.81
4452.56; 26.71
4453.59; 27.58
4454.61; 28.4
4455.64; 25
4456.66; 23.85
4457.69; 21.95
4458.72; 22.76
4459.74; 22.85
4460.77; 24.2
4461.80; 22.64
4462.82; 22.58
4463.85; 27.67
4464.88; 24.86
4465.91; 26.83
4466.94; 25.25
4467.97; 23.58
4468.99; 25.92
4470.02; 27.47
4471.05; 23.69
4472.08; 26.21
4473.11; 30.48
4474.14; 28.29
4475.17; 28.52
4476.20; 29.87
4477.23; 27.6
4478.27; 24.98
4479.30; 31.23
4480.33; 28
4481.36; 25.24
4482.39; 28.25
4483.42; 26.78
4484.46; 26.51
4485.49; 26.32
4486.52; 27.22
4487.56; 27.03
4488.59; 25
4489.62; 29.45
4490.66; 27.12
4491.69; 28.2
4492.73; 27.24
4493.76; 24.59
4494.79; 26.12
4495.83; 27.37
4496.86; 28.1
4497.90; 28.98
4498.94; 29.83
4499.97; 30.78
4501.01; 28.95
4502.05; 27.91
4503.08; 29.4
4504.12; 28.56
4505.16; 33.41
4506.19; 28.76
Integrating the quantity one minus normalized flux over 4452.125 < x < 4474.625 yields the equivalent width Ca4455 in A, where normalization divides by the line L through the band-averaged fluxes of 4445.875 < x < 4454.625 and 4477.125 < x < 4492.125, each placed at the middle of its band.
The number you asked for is 1.3 A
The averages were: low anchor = 26.8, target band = 25.4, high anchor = 27.2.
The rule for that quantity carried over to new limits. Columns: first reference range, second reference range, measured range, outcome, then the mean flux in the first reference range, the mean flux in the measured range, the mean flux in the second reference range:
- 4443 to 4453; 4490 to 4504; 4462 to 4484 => 0.38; 26.4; 26.8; 28.1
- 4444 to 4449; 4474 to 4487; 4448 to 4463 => 0.36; 25.3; 25.2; 27.6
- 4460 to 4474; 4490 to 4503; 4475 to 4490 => -0.34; 25.5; 27.4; 28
